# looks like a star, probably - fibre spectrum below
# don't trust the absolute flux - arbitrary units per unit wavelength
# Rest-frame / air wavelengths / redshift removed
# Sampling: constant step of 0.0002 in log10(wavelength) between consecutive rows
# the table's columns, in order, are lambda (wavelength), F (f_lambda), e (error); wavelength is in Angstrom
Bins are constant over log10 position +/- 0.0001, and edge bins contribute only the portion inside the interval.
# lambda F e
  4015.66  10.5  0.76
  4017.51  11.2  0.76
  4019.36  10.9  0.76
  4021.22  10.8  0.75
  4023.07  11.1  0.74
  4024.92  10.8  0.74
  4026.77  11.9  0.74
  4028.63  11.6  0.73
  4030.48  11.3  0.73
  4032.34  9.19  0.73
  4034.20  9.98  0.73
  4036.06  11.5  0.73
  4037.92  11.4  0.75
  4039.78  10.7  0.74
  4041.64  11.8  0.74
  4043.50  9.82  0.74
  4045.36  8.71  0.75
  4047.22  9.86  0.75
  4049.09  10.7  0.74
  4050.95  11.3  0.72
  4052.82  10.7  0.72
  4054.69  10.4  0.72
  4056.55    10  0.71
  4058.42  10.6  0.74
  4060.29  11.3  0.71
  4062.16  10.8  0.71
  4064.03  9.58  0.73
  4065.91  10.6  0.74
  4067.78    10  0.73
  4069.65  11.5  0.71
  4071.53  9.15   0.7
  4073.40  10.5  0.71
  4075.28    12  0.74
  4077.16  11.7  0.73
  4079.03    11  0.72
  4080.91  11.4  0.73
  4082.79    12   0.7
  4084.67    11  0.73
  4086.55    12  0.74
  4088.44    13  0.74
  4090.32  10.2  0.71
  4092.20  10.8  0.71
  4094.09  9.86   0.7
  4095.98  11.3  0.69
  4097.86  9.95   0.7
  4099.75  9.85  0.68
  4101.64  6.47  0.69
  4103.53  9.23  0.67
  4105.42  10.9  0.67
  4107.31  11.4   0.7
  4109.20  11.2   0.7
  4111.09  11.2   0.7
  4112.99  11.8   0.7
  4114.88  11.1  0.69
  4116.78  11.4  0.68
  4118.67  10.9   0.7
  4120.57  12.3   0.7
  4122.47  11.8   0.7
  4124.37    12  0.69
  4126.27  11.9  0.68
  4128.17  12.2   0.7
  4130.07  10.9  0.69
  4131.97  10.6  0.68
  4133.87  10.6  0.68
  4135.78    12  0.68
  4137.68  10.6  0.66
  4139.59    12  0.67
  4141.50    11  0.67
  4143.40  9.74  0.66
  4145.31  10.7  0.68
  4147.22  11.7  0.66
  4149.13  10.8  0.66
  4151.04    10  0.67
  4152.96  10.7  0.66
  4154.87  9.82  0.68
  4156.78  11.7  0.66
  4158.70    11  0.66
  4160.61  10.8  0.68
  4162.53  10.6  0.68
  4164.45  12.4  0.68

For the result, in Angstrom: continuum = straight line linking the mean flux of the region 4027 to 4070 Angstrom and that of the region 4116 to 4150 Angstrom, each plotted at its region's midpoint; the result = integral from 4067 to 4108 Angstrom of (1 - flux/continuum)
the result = 0.82 Angstrom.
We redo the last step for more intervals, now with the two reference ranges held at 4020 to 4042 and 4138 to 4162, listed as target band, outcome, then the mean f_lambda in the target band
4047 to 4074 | 1.1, 10.5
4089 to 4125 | 0.5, 10.7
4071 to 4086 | -0.4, 11.2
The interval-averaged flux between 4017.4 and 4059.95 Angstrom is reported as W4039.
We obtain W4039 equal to 10.7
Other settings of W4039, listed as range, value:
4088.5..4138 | 10.9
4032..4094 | 10.8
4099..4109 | 9.69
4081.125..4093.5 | 11.4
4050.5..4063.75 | 10.7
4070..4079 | 10.9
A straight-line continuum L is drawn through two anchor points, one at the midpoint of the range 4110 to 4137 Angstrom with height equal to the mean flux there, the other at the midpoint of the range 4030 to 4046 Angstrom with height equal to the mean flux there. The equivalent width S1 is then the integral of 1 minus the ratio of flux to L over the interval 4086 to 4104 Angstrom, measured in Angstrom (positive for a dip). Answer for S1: 1.4 Angstrom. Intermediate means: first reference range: 10.5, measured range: 10.2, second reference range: 11.5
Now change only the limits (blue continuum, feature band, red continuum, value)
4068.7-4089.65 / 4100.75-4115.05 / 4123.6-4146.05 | 1.1 Angstrom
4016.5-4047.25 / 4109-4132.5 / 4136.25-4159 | -1.5 Angstrom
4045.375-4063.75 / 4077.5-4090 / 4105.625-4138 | -0.9 Angstrom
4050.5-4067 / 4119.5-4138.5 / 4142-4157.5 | -1.6 Angstrom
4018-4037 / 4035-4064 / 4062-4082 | 0.6 Angstrom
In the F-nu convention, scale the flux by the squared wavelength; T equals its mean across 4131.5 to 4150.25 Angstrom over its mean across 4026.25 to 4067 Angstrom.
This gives 1.1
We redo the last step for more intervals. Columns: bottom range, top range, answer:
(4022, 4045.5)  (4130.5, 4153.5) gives 1.06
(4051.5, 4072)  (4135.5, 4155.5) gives 1.08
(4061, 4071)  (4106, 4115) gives 1.11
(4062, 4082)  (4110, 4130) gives 1.11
